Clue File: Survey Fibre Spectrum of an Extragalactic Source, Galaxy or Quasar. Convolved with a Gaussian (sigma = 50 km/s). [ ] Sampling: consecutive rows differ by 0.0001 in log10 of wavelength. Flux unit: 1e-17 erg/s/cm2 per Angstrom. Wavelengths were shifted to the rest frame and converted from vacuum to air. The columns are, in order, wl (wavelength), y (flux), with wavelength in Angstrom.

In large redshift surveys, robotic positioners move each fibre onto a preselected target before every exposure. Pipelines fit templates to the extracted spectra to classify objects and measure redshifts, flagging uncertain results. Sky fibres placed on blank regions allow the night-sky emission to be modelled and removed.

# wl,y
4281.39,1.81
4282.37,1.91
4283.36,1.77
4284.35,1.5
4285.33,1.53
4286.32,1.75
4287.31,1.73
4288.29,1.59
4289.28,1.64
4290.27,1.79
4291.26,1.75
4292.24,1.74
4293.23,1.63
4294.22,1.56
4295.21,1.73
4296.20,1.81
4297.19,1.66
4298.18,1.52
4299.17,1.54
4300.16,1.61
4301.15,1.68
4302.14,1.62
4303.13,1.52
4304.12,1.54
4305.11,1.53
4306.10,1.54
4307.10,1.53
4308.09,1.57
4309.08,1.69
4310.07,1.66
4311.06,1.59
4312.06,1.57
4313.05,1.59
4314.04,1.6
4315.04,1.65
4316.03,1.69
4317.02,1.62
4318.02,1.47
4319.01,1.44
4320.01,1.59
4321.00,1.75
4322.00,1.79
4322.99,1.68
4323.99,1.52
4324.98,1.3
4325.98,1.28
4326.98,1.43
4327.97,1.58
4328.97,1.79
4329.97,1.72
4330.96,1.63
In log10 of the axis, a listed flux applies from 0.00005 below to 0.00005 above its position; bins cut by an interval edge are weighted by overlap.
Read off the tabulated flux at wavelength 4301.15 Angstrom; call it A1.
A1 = 1.68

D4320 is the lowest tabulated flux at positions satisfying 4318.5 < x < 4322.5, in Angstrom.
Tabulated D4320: 1.44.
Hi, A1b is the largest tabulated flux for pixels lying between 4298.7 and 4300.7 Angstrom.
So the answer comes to 1.61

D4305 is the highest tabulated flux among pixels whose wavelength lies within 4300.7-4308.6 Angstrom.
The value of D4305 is 1.68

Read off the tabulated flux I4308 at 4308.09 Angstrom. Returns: 1.57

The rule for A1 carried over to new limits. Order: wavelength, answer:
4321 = 1.75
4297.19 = 1.66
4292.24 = 1.74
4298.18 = 1.52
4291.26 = 1.75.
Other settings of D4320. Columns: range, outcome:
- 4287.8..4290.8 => 1.59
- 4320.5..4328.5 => 1.28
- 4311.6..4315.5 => 1.57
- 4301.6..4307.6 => 1.52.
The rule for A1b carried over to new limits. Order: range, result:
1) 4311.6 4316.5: 1.69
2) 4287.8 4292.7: 1.79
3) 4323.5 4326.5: 1.52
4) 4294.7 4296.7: 1.81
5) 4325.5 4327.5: 1.43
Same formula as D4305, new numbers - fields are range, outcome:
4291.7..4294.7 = 1.74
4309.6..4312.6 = 1.66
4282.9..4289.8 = 1.77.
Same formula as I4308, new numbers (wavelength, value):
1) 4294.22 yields 1.56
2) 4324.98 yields 1.3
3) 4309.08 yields 1.69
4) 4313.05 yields 1.59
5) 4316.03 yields 1.69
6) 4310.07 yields 1.66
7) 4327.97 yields 1.58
